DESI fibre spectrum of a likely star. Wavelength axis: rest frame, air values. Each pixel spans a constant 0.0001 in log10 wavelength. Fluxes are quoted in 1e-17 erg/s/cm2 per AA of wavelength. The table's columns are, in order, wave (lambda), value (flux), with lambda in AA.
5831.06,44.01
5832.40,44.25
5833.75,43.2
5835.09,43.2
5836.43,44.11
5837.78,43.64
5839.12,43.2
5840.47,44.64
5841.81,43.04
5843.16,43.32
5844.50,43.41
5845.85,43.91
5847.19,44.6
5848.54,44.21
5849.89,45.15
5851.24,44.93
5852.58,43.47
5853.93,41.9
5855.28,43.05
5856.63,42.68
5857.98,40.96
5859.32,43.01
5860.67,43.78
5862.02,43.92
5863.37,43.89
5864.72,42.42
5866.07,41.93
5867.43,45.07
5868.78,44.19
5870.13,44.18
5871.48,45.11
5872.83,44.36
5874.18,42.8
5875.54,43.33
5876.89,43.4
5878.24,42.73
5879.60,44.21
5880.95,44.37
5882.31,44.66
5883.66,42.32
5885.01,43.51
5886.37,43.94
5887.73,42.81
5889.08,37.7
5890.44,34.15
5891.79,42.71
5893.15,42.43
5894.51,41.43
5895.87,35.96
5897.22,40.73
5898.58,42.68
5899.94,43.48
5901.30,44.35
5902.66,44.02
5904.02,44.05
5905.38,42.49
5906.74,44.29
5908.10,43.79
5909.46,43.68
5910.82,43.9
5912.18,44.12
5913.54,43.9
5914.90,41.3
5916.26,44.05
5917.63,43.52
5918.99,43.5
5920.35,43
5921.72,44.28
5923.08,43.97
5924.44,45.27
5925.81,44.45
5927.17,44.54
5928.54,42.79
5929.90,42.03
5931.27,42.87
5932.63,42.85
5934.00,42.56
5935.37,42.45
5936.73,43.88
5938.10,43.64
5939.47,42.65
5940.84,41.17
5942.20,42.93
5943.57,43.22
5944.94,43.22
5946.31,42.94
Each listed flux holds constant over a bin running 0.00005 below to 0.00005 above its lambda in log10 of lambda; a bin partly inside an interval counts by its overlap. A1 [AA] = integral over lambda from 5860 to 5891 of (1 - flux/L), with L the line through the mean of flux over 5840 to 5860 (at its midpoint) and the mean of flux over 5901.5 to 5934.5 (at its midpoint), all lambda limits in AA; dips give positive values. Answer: 0.4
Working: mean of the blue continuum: 43.5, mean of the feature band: 43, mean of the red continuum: 43.6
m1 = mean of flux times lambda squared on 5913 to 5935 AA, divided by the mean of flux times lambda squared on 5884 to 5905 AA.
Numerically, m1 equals 1.05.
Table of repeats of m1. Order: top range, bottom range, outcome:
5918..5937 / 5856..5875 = 1.02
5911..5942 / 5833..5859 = 1.02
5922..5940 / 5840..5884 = 1.02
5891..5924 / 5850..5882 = 1.00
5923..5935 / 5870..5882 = 1.01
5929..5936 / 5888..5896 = 1.09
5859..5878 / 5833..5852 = 1.00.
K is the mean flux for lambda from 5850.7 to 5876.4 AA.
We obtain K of 43.4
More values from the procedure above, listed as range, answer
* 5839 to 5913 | 43.1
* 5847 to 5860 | 43.3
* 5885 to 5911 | 42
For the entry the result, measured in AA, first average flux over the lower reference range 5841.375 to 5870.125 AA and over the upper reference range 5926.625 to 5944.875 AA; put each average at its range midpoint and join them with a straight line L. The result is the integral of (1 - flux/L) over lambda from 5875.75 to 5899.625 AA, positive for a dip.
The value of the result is 0.8 AA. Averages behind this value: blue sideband 43.5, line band 41.8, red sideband 42.9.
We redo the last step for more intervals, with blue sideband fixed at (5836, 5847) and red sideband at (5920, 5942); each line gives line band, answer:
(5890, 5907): 0.64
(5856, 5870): 0.12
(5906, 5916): -0.05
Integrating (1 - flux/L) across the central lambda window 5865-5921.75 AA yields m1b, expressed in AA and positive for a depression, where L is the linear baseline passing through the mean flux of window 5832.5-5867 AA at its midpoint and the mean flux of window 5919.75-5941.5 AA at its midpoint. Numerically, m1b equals 0.6 AA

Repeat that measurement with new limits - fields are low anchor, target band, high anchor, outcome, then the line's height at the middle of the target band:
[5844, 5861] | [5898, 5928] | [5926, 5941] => -0.5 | 43.1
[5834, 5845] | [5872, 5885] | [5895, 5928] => 0.0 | 43.4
